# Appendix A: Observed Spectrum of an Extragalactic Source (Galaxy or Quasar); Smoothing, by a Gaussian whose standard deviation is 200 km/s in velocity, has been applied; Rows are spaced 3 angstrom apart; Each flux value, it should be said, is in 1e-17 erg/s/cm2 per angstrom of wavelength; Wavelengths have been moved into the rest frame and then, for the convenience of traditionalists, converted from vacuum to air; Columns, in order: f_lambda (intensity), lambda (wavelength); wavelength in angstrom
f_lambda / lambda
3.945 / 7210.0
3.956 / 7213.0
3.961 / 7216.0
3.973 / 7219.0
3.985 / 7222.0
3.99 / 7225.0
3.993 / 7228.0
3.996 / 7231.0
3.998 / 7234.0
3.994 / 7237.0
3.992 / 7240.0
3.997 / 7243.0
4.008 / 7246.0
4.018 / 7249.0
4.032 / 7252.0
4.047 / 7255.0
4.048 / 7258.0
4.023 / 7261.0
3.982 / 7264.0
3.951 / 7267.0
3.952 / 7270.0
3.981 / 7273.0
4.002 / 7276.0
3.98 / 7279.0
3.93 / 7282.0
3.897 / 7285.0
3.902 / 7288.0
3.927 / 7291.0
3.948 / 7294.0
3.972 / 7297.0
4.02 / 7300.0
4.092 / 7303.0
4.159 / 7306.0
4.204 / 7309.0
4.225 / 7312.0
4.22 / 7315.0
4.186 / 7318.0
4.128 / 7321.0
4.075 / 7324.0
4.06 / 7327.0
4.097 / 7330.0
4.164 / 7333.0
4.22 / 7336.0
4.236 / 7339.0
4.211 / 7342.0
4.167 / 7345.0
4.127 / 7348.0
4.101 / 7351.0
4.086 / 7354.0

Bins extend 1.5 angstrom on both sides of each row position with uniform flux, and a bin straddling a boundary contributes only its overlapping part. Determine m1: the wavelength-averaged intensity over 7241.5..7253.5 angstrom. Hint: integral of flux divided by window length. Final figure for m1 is 4.01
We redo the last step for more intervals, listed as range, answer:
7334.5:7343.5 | 4.22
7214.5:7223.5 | 3.97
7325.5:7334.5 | 4.11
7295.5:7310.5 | 4.09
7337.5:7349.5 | 4.19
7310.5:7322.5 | 4.19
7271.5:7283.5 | 3.97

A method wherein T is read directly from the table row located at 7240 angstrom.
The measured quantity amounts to 3.992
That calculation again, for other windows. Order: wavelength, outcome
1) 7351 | 4.101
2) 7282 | 3.93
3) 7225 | 3.99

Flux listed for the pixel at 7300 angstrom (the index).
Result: 4.02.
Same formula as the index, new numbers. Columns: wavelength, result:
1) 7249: 4.018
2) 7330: 4.097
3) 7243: 3.997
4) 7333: 4.164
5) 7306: 4.159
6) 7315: 4.22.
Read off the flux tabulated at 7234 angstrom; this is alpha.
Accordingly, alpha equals 3.998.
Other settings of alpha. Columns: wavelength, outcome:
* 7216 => 3.961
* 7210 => 3.945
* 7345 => 4.167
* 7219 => 3.973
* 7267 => 3.951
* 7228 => 3.993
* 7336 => 4.22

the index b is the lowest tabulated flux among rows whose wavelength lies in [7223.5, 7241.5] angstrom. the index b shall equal 3.99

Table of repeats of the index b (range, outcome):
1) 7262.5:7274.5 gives 3.951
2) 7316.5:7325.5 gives 4.075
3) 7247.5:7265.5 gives 3.982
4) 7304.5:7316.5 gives 4.159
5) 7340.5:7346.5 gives 4.167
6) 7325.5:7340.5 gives 4.06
